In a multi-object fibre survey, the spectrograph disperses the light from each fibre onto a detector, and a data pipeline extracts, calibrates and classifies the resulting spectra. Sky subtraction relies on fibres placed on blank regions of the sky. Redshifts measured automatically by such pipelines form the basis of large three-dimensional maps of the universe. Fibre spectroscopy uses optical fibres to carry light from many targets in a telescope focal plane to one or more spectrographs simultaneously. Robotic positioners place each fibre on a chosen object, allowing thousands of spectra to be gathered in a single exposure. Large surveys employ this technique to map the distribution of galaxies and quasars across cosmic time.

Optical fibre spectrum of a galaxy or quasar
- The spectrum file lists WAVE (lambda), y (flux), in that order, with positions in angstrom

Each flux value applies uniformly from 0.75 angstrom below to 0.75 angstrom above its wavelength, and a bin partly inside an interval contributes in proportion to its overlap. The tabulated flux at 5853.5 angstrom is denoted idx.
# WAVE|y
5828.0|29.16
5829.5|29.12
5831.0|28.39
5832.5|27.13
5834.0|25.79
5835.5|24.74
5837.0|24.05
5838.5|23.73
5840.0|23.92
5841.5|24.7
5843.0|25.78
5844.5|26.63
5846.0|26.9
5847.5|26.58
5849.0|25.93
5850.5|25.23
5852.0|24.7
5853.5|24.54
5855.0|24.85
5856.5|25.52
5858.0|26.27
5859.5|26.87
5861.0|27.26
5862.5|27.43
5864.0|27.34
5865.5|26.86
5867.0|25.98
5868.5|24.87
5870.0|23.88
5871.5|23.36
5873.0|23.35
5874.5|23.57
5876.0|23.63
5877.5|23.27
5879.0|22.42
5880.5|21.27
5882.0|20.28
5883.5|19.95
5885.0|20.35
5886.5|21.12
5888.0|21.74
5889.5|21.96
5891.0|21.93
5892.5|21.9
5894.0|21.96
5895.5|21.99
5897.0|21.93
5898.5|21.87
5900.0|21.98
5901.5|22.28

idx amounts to 24.54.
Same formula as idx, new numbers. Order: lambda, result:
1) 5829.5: 29.12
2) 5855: 24.85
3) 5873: 23.35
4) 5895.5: 21.99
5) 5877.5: 23.27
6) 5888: 21.74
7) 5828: 29.16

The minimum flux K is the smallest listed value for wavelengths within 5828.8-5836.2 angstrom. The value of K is 24.74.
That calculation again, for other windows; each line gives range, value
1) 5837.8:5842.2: 23.73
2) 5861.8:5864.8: 27.34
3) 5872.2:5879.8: 22.42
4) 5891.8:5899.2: 21.87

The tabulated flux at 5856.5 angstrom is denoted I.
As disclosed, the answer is 25.52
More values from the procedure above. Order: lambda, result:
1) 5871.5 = 23.36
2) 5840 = 23.92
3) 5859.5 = 26.87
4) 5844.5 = 26.63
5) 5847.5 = 26.58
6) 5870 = 23.88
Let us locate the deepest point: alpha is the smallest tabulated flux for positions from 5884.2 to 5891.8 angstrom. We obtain 20.35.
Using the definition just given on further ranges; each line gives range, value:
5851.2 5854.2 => 24.54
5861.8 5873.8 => 23.35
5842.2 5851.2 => 25.23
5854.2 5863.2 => 24.85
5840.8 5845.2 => 24.7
